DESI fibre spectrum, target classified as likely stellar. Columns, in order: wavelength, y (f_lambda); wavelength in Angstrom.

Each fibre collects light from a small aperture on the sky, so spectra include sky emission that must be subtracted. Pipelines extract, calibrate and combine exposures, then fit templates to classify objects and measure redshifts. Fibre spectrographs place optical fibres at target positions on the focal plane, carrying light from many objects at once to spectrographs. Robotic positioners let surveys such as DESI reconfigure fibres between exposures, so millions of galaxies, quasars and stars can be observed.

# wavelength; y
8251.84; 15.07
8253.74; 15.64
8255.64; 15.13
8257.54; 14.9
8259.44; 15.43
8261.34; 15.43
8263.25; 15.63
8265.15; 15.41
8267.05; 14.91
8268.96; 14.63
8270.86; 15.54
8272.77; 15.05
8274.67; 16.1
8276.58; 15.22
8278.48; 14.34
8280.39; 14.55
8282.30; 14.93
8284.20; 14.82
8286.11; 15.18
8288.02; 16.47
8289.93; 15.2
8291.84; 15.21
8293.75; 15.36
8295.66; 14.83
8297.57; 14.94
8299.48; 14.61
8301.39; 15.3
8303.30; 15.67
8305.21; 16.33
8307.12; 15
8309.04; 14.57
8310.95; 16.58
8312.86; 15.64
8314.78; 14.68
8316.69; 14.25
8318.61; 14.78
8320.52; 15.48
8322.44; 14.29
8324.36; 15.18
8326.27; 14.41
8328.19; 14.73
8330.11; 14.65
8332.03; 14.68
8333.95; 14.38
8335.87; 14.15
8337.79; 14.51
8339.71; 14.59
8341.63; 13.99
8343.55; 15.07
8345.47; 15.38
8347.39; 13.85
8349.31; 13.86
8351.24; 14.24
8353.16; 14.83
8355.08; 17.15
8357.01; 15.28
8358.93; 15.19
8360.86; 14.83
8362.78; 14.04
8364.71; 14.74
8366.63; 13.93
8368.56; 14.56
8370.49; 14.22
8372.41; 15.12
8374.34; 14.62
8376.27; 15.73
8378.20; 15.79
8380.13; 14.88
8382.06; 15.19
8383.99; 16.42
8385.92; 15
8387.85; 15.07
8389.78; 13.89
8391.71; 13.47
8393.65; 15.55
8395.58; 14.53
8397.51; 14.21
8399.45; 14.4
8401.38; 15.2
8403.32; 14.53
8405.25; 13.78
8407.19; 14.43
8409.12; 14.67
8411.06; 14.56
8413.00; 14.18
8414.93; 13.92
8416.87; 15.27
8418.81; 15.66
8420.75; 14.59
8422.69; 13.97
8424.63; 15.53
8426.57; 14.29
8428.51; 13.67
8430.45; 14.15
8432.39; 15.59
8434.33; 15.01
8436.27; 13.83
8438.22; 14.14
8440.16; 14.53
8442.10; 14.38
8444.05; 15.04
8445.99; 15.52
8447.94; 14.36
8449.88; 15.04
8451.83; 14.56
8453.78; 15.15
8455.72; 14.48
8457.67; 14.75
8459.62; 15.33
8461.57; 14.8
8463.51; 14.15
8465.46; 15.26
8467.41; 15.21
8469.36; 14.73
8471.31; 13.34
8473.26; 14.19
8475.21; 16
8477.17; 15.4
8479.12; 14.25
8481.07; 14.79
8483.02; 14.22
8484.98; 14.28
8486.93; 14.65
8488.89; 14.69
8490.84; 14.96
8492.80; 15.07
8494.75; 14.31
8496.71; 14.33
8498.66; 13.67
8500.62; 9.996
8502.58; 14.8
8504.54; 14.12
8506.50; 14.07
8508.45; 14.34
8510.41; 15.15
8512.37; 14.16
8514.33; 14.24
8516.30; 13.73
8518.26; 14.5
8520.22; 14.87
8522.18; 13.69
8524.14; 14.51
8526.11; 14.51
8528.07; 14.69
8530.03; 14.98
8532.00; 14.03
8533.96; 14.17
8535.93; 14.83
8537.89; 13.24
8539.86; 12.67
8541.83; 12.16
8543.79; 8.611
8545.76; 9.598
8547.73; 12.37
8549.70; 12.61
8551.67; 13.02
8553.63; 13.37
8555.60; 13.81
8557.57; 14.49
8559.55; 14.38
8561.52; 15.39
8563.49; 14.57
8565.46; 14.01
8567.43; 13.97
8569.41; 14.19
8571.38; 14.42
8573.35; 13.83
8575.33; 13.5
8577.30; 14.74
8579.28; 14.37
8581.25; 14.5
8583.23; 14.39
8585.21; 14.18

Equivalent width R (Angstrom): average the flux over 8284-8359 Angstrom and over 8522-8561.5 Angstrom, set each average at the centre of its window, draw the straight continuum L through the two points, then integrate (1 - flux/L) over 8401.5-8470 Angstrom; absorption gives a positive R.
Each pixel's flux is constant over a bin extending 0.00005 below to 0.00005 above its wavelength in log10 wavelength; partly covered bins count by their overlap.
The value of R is -2.6 Angstrom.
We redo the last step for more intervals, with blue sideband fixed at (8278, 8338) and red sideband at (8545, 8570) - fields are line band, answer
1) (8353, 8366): -0.4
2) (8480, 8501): -0.4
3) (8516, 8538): -1.0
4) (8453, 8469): -0.9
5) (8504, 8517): -0.4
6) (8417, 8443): -0.5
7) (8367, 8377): -0.1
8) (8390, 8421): -0.2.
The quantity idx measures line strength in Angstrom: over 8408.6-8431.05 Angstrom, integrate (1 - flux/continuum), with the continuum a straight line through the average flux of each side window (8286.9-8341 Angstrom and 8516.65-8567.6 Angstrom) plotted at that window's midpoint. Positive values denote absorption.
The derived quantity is -0.3 Angstrom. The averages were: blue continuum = 15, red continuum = 13.6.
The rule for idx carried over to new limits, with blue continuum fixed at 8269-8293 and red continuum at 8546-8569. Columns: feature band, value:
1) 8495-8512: 0.2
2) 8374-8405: -0.6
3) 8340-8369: 0.1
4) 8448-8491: -1.7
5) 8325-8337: 0.3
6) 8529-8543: 0.2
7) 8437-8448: -0.3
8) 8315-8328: 0.2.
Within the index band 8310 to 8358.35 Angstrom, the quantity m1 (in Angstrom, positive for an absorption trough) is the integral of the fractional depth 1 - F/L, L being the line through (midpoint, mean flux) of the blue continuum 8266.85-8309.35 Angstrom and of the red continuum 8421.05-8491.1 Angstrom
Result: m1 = 0.7 Angstrom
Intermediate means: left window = 15.2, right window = 14.7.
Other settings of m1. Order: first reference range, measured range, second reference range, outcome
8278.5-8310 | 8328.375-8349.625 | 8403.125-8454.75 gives 0.7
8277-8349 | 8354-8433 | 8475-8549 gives -1.4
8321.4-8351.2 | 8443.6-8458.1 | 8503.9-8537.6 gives -0.4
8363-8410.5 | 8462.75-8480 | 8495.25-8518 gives -0.7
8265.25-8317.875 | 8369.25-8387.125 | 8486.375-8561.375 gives -0.7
